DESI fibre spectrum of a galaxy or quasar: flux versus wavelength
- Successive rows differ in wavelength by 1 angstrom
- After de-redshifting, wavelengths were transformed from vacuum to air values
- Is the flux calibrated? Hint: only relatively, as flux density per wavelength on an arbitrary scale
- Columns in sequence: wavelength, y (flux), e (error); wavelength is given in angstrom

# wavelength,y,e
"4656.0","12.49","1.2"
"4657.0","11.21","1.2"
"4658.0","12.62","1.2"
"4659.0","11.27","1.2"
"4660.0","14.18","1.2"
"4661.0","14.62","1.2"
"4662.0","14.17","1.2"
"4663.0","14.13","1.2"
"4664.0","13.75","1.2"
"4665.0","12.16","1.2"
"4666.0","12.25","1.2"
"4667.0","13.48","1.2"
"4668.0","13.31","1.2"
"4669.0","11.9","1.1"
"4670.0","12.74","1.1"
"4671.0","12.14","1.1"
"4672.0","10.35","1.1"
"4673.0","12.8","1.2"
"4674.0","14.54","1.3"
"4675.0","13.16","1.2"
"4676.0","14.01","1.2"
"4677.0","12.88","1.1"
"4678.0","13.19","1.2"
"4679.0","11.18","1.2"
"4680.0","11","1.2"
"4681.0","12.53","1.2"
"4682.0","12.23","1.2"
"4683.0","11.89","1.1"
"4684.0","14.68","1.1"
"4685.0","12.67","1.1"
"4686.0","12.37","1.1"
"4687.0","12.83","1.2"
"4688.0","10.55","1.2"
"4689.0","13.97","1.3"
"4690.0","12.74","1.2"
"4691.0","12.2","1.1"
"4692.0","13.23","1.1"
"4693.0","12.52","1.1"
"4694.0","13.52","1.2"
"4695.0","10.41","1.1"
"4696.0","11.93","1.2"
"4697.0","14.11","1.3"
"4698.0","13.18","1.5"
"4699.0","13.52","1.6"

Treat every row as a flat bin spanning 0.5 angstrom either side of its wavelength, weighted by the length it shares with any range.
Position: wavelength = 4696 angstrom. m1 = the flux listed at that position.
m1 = 11.93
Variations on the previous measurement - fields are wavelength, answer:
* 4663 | 14.13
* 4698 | 13.18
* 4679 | 11.18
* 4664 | 13.75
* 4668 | 13.31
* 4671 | 12.14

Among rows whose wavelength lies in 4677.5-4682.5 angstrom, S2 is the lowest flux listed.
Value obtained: 11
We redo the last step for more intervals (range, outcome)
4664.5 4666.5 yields 12.16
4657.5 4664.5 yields 11.27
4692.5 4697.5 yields 10.41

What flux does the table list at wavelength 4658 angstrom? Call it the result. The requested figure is 12.62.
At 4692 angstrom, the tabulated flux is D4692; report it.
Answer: 13.23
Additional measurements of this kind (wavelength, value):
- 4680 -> 11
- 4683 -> 11.89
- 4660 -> 14.18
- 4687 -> 12.83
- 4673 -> 12.8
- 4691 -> 12.2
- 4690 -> 12.74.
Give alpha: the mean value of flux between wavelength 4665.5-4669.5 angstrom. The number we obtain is 12.7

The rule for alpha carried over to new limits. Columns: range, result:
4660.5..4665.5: 13.8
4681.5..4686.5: 12.8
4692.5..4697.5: 12.5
